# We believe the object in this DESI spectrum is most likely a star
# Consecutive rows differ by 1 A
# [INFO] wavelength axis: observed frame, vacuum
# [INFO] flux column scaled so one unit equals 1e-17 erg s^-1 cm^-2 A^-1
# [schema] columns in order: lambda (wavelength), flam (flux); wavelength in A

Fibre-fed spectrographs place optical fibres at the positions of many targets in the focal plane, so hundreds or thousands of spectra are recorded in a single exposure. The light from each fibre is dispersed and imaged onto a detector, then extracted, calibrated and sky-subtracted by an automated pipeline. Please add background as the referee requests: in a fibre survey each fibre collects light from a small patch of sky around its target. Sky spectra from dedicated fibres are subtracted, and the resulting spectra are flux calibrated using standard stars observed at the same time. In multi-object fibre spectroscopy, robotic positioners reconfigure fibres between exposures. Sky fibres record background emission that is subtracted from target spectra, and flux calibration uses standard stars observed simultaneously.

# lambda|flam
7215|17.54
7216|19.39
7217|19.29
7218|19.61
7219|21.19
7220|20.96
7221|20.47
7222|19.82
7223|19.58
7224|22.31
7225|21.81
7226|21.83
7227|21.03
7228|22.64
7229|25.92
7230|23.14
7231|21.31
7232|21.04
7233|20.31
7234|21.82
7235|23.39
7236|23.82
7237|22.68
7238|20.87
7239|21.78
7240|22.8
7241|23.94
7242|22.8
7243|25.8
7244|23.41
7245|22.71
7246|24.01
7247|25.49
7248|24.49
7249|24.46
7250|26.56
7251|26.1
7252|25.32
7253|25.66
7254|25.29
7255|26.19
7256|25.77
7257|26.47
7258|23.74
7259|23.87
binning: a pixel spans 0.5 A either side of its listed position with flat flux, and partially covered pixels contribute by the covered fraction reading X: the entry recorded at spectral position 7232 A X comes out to 21.04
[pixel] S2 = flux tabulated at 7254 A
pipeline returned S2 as 25.29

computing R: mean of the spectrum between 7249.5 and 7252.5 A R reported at 26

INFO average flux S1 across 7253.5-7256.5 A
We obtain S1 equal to 25.8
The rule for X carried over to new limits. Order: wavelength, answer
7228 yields 22.64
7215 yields 17.54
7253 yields 25.66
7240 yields 22.8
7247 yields 25.49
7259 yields 23.87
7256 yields 25.77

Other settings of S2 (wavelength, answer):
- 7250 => 26.56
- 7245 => 22.71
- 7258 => 23.74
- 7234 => 21.82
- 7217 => 19.29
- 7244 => 23.41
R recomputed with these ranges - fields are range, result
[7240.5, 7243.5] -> 24.2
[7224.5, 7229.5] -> 22.6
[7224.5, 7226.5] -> 21.8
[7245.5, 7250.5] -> 25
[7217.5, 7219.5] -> 20.4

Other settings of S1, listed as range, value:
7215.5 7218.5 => 19.4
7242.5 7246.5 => 24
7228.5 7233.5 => 22.3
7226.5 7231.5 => 22.8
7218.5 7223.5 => 20.4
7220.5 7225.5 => 20.8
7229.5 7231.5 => 22.2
